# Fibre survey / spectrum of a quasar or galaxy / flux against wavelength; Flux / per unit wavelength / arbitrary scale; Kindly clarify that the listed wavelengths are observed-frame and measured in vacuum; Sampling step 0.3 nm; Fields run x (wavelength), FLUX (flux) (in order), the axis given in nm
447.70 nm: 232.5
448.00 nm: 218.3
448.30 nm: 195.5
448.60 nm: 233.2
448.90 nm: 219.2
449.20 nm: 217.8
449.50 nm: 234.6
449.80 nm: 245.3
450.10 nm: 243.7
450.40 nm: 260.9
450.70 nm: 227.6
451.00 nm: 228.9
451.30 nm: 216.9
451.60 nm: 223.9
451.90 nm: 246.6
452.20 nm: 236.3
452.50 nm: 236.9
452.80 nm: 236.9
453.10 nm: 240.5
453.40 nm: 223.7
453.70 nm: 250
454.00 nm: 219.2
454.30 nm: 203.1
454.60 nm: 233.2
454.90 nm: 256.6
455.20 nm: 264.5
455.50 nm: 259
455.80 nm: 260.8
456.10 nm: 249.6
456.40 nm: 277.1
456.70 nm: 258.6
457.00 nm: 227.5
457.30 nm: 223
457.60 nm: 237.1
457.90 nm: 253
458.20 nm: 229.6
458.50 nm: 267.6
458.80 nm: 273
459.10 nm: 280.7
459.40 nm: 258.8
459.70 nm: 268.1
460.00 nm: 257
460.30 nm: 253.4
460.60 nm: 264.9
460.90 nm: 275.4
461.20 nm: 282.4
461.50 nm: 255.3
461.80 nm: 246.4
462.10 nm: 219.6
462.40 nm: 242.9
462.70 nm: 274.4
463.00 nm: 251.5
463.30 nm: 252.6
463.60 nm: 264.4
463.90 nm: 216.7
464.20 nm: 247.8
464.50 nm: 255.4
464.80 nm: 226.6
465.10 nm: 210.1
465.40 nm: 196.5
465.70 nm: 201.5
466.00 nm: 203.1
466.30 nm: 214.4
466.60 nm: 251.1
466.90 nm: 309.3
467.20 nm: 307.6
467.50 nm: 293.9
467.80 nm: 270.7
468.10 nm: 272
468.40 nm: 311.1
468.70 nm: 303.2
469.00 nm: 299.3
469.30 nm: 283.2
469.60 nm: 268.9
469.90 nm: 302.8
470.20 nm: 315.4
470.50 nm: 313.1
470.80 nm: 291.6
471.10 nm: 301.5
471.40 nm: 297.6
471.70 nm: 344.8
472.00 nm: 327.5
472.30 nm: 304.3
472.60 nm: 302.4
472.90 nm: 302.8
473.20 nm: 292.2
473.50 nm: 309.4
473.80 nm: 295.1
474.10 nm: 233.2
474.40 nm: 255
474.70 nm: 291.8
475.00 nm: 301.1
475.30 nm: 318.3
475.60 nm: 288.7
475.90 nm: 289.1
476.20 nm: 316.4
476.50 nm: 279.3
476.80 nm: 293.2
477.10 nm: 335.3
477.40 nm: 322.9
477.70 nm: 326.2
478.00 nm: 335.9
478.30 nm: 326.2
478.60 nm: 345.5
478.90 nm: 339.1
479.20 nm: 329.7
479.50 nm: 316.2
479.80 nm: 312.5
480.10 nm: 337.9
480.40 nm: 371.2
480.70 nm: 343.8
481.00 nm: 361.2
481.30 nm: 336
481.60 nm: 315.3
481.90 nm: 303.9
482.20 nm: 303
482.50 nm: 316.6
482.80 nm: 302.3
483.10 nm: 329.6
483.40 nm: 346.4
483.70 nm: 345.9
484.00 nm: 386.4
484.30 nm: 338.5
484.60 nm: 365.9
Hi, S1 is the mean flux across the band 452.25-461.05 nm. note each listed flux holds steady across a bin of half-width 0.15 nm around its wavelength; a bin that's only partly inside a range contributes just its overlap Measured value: 249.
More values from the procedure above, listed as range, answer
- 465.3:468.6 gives 259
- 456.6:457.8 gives 236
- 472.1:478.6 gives 302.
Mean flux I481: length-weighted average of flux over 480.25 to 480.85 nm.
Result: 357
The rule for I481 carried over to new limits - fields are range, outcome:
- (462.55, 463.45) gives 260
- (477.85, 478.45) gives 331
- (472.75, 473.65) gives 301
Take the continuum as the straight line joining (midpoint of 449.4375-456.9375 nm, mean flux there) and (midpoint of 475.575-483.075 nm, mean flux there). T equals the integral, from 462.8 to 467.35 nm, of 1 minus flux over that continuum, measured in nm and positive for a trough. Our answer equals 0.61 nm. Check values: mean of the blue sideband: 241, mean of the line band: 241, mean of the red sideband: 323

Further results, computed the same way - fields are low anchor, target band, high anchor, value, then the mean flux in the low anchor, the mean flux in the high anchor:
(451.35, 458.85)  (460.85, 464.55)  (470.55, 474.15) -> 0.233 nm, 243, 302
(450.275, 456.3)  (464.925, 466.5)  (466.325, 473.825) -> 0.421 nm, 239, 297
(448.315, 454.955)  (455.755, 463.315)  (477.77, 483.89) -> 0.103 nm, 232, 331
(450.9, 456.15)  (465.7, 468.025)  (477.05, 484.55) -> 0.200 nm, 238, 334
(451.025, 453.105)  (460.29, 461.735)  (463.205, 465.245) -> -0.177 nm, 233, 239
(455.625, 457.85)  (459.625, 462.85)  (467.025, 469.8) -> 0.077 nm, 248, 290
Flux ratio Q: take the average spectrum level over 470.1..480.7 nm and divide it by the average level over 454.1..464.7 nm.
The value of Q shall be 1.23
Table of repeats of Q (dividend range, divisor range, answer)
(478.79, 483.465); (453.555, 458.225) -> 1.35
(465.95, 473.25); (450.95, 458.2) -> 1.22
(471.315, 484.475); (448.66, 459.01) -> 1.32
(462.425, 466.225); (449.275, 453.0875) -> 0.99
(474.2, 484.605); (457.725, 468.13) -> 1.28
